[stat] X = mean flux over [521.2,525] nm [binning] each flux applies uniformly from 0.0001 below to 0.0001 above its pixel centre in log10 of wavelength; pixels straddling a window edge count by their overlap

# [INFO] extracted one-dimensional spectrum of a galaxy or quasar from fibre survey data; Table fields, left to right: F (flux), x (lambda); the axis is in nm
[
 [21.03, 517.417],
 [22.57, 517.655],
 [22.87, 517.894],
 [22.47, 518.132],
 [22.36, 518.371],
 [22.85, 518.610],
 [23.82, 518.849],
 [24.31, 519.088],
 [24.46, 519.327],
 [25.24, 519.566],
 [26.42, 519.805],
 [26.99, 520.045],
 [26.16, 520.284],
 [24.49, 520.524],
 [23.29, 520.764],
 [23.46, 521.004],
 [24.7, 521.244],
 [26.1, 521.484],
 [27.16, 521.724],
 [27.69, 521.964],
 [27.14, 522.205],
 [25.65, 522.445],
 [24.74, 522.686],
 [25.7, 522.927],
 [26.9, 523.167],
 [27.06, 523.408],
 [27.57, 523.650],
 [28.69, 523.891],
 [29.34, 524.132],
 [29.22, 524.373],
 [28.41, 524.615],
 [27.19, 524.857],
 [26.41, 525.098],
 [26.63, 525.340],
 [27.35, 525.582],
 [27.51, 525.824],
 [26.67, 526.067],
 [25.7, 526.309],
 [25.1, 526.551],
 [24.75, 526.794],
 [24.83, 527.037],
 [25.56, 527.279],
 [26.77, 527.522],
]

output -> 27.1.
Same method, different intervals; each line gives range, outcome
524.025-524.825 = 28.8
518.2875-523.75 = 25.4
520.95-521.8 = 25.4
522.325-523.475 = 26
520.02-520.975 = 24.9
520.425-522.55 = 25.5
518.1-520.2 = 24.4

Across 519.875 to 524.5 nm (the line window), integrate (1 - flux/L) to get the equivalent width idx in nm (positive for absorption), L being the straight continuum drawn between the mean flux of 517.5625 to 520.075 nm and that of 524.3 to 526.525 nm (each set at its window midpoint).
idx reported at -0.157 nm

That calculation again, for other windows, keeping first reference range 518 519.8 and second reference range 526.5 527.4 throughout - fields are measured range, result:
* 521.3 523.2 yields -0.154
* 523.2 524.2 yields -0.140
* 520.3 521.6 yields -0.022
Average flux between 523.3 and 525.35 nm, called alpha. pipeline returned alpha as 27.9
